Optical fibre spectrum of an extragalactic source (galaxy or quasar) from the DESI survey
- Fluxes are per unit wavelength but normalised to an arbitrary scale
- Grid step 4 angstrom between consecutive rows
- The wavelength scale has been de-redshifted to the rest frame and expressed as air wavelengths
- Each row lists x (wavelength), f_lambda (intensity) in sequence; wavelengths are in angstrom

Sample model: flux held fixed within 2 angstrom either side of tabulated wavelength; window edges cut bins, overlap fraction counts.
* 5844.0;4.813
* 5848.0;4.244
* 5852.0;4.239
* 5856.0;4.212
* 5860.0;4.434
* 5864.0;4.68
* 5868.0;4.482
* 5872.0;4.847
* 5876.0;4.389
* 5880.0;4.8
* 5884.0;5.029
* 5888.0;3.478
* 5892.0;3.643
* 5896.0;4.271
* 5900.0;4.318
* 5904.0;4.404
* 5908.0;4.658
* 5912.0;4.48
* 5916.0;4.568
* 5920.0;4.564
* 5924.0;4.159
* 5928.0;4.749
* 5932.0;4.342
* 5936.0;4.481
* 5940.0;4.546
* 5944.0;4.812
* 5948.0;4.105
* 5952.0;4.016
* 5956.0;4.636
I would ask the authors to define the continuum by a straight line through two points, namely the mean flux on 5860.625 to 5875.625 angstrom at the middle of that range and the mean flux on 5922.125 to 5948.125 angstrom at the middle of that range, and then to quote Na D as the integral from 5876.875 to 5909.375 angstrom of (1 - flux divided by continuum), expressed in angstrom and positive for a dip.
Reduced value 1.8 angstrom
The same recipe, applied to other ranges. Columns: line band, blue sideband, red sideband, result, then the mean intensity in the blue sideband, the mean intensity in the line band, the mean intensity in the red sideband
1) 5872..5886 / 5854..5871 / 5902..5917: -0.8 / 4.48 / 4.75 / 4.52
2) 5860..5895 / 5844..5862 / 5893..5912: -0.4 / 4.34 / 4.42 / 4.38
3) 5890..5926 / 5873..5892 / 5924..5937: 0.7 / 4.36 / 4.34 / 4.47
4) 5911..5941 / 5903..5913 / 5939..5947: 0.6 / 4.53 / 4.48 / 4.62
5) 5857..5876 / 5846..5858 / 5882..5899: -1.7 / 4.23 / 4.57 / 4.12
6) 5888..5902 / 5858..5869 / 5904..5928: 1.6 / 4.54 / 3.99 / 4.5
